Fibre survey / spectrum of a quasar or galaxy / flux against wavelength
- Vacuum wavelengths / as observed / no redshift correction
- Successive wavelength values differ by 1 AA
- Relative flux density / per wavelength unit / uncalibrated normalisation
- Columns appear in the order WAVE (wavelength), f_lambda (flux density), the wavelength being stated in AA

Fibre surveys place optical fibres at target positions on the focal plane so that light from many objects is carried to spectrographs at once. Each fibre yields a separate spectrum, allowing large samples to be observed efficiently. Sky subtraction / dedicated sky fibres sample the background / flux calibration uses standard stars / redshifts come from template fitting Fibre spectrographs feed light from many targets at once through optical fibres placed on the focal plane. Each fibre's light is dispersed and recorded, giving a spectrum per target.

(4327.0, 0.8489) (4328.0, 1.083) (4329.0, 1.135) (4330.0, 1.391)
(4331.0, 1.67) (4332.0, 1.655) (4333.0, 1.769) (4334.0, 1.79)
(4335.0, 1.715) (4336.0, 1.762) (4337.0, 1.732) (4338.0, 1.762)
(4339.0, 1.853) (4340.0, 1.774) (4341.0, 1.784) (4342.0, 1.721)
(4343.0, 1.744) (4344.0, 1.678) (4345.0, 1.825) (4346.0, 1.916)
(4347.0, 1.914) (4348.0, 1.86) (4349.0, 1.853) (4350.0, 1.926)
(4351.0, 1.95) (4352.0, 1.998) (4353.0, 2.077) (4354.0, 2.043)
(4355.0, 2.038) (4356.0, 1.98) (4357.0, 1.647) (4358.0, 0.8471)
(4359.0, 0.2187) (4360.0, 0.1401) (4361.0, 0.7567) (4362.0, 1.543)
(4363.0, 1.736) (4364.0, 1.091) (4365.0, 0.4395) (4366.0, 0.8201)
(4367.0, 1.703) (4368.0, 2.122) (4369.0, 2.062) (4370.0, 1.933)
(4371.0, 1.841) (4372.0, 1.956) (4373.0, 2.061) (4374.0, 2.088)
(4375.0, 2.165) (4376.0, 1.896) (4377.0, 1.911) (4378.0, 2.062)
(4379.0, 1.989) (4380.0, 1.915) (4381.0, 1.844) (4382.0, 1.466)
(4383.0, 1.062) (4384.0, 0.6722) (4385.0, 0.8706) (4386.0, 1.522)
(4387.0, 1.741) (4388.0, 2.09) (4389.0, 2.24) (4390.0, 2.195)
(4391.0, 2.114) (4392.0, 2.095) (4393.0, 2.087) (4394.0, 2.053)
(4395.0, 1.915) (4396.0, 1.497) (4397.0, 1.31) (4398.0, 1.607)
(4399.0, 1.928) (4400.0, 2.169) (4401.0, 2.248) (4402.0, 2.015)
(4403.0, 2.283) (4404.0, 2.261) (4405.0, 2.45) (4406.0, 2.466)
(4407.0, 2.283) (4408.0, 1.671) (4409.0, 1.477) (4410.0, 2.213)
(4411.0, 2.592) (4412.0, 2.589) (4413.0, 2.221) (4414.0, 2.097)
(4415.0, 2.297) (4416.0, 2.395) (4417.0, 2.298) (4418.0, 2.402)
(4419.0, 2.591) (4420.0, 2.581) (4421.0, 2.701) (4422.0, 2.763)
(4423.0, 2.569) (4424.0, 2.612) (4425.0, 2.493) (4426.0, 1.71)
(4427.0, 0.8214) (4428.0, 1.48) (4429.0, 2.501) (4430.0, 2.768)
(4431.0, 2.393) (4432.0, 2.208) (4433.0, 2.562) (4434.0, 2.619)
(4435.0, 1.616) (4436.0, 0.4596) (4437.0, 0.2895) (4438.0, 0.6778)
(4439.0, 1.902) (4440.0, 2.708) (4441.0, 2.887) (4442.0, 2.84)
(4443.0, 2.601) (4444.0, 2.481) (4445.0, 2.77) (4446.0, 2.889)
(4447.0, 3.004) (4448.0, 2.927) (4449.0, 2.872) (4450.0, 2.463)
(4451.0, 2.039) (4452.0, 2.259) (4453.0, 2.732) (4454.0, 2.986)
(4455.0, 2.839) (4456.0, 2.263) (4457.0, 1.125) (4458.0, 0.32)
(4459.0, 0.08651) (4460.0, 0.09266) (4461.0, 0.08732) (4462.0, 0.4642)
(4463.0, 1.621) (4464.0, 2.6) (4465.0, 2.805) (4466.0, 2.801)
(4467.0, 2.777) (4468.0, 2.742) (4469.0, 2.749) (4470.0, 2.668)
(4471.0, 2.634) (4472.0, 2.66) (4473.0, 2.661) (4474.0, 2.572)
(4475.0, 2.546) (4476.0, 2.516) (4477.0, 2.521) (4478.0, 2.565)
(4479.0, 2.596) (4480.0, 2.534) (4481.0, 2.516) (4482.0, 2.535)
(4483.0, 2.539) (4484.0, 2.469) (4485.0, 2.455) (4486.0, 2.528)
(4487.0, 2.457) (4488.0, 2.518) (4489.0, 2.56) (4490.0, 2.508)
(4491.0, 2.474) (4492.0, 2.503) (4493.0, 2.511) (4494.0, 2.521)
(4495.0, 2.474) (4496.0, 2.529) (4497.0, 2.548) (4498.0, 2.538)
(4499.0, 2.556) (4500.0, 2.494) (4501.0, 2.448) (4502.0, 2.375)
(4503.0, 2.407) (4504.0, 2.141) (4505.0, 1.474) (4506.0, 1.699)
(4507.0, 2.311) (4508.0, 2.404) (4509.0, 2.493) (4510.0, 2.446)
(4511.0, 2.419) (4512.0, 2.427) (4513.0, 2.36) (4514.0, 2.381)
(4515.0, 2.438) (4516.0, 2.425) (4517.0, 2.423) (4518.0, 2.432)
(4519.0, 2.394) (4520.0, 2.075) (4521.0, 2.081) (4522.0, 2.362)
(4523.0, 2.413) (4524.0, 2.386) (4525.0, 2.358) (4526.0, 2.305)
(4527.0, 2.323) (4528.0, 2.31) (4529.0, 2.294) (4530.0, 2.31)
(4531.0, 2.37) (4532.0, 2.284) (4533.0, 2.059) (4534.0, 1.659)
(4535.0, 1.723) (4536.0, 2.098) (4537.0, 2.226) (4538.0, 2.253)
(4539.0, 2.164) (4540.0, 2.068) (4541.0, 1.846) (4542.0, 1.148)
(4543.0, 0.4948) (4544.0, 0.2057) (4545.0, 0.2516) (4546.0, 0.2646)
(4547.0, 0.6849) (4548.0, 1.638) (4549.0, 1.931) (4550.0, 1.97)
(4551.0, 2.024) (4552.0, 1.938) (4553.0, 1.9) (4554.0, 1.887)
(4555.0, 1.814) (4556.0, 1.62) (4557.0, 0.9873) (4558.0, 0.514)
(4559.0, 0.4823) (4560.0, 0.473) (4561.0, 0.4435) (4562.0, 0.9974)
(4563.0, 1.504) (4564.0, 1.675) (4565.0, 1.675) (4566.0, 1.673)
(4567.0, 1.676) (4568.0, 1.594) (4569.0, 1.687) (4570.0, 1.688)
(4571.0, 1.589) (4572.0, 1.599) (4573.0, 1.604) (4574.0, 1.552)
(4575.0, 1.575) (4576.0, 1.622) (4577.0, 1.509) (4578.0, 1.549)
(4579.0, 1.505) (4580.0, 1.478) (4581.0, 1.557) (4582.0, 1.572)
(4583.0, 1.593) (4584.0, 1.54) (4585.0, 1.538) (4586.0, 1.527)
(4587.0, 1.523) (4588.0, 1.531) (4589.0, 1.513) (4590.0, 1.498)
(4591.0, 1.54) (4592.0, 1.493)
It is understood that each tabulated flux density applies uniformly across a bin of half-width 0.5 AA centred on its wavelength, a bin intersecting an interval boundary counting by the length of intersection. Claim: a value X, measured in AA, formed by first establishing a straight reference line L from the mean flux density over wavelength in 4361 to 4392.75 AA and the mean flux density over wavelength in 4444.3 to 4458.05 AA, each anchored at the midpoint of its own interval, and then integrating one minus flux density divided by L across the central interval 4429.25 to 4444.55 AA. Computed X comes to 1.6 AA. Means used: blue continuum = 1.71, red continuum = 2.46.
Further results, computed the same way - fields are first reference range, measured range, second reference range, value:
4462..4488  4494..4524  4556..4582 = -3.47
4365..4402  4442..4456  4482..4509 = -3.38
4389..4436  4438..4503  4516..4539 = -4.48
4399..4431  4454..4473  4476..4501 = 4.14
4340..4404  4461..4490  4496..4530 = -3.62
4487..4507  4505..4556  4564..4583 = 1.93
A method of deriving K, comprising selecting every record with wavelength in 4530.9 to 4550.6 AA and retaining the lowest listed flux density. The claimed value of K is 0.2057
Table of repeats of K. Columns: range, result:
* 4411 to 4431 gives 0.8214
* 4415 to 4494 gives 0.08651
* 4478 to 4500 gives 2.455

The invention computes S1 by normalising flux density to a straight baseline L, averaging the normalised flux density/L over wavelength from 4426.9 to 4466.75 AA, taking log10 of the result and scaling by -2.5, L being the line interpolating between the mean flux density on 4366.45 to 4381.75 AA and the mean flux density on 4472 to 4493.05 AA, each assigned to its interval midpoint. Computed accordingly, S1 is 0.162 mag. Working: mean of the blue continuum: 1.96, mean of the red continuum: 2.53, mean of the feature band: 2.01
